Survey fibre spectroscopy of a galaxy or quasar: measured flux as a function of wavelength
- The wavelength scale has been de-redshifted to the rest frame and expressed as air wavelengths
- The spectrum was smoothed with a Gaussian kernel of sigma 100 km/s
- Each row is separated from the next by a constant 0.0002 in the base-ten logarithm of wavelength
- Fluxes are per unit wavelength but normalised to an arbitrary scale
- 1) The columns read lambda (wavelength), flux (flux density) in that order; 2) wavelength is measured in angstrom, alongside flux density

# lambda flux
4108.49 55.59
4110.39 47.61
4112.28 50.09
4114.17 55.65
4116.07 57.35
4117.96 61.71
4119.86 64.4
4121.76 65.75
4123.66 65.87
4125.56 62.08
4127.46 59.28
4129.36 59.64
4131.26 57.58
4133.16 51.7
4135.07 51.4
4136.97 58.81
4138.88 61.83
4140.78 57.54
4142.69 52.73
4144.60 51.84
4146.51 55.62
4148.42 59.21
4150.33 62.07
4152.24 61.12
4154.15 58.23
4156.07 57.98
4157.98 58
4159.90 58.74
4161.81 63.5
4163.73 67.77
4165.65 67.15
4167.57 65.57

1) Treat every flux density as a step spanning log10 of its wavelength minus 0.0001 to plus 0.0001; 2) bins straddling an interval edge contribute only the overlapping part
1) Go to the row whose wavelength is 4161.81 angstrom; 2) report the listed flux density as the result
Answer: 63.5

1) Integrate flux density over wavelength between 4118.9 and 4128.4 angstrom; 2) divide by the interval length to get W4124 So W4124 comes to 63.4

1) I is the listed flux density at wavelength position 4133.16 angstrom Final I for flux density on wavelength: 51.7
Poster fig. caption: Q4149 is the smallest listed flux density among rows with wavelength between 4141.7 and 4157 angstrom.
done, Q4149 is 51.84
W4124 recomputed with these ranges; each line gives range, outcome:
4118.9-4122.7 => 65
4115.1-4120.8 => 61.1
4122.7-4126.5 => 64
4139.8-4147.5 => 54.5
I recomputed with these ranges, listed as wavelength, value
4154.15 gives 58.23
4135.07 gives 51.4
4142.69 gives 52.73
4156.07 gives 57.98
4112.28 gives 50.09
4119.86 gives 64.4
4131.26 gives 57.58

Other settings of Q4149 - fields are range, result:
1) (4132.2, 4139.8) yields 51.4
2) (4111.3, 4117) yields 50.09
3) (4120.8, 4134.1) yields 51.7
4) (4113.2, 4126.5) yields 55.65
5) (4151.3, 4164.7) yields 57.98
